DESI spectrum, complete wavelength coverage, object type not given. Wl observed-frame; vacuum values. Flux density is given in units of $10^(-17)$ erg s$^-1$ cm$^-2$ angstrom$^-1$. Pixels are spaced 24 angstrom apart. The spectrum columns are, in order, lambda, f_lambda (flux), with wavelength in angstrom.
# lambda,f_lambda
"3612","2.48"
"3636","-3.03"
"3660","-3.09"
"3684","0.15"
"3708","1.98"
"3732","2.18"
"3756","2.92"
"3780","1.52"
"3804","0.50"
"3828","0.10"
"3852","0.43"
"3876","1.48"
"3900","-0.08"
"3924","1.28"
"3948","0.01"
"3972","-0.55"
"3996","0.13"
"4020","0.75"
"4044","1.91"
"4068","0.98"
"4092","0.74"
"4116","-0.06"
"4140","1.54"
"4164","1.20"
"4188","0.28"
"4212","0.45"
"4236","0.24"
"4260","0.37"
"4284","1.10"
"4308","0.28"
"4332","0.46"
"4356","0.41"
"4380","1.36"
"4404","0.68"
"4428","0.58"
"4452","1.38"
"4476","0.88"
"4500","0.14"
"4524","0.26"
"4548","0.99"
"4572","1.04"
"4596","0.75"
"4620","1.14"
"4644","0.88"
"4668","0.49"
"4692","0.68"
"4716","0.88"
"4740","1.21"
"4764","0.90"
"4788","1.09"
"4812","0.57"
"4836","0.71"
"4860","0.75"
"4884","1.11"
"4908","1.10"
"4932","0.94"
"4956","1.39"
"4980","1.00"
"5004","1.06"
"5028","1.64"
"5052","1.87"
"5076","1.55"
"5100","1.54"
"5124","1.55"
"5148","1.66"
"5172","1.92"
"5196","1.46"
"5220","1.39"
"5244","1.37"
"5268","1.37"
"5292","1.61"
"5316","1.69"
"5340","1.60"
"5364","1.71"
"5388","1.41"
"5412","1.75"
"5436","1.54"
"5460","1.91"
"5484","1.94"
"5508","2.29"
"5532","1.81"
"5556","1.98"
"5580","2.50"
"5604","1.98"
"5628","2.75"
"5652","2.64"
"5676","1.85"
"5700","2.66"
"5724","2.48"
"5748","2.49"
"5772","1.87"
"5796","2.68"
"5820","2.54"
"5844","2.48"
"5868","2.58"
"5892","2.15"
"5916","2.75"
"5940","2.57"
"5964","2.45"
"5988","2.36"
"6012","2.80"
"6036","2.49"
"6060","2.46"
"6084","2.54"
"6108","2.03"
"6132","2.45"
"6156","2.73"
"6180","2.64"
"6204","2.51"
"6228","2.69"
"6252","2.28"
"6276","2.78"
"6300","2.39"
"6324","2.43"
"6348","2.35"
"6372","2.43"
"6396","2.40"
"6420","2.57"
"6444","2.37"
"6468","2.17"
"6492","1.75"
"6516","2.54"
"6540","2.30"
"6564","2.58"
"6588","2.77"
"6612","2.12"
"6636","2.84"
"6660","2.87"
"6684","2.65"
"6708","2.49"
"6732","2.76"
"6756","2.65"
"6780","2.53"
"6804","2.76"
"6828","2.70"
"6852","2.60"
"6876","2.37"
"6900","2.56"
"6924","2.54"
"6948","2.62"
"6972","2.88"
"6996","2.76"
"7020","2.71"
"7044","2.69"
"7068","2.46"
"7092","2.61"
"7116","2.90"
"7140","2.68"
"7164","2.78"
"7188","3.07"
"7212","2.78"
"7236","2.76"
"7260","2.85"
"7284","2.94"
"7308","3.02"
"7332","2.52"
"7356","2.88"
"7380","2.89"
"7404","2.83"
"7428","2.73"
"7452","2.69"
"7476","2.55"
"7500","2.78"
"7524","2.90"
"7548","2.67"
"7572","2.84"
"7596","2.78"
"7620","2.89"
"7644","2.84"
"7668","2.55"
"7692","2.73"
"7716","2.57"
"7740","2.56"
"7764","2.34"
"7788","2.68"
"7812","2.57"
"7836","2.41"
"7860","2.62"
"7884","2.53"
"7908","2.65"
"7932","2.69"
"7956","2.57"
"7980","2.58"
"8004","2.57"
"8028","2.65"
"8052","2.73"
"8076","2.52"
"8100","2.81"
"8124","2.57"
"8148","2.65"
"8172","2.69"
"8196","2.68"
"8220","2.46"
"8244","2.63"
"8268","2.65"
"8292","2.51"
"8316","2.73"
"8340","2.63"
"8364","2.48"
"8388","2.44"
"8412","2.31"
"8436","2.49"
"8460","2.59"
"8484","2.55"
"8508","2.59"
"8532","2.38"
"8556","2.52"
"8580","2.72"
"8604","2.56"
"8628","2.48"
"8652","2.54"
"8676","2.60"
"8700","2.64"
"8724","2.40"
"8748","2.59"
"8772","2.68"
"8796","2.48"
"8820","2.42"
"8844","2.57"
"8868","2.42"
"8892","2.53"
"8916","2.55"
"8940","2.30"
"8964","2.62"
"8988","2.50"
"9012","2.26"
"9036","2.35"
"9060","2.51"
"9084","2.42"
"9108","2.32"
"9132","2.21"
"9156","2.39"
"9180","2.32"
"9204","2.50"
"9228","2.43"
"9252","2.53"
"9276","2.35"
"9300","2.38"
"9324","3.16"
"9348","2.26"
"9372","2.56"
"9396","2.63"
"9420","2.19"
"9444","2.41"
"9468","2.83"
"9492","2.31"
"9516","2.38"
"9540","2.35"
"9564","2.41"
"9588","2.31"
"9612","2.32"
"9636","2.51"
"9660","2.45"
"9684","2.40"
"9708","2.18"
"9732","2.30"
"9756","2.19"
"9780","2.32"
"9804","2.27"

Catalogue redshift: 0.25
